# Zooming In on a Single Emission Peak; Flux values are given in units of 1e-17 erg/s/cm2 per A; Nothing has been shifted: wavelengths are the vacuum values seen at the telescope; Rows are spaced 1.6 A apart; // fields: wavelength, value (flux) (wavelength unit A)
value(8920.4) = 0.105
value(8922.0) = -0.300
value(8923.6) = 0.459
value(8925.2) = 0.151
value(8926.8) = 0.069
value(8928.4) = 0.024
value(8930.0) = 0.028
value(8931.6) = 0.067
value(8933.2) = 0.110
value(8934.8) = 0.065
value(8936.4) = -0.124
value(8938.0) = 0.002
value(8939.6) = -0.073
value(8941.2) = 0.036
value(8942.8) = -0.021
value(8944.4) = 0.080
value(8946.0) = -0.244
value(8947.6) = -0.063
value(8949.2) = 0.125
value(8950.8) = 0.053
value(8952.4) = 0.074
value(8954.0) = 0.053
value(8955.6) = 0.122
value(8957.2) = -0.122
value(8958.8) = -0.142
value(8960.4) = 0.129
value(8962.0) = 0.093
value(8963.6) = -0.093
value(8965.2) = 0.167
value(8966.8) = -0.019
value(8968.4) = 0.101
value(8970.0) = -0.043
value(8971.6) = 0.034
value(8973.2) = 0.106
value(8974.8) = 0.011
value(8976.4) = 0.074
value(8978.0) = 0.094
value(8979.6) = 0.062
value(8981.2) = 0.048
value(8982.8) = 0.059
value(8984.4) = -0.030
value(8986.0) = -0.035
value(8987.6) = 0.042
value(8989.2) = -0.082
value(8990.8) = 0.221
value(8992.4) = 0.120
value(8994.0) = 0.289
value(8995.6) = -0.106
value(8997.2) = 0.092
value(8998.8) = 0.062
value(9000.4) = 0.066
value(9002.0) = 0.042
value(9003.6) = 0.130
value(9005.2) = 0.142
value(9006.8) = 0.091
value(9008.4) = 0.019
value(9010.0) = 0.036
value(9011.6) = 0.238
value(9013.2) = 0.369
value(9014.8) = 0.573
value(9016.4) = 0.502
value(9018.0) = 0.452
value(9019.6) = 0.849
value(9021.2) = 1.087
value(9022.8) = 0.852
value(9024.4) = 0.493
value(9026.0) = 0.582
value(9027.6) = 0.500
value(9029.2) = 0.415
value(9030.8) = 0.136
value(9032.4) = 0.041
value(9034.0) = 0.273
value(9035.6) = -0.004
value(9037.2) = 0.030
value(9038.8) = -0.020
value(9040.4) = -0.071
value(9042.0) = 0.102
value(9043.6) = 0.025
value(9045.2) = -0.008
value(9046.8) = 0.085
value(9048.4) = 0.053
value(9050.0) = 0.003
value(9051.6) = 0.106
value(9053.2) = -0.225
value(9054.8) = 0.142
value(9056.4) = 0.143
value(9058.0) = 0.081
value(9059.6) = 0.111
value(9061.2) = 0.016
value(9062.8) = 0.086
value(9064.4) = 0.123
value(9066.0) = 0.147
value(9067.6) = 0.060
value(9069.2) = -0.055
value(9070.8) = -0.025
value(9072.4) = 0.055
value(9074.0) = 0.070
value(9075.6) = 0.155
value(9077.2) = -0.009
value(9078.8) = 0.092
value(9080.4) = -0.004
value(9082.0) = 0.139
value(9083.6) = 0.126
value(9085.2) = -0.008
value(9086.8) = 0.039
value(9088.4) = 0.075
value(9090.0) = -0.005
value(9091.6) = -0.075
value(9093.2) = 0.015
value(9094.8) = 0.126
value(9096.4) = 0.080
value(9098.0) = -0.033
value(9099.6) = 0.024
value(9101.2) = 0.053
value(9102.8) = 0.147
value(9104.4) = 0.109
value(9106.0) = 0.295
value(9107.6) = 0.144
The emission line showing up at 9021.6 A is [O II]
